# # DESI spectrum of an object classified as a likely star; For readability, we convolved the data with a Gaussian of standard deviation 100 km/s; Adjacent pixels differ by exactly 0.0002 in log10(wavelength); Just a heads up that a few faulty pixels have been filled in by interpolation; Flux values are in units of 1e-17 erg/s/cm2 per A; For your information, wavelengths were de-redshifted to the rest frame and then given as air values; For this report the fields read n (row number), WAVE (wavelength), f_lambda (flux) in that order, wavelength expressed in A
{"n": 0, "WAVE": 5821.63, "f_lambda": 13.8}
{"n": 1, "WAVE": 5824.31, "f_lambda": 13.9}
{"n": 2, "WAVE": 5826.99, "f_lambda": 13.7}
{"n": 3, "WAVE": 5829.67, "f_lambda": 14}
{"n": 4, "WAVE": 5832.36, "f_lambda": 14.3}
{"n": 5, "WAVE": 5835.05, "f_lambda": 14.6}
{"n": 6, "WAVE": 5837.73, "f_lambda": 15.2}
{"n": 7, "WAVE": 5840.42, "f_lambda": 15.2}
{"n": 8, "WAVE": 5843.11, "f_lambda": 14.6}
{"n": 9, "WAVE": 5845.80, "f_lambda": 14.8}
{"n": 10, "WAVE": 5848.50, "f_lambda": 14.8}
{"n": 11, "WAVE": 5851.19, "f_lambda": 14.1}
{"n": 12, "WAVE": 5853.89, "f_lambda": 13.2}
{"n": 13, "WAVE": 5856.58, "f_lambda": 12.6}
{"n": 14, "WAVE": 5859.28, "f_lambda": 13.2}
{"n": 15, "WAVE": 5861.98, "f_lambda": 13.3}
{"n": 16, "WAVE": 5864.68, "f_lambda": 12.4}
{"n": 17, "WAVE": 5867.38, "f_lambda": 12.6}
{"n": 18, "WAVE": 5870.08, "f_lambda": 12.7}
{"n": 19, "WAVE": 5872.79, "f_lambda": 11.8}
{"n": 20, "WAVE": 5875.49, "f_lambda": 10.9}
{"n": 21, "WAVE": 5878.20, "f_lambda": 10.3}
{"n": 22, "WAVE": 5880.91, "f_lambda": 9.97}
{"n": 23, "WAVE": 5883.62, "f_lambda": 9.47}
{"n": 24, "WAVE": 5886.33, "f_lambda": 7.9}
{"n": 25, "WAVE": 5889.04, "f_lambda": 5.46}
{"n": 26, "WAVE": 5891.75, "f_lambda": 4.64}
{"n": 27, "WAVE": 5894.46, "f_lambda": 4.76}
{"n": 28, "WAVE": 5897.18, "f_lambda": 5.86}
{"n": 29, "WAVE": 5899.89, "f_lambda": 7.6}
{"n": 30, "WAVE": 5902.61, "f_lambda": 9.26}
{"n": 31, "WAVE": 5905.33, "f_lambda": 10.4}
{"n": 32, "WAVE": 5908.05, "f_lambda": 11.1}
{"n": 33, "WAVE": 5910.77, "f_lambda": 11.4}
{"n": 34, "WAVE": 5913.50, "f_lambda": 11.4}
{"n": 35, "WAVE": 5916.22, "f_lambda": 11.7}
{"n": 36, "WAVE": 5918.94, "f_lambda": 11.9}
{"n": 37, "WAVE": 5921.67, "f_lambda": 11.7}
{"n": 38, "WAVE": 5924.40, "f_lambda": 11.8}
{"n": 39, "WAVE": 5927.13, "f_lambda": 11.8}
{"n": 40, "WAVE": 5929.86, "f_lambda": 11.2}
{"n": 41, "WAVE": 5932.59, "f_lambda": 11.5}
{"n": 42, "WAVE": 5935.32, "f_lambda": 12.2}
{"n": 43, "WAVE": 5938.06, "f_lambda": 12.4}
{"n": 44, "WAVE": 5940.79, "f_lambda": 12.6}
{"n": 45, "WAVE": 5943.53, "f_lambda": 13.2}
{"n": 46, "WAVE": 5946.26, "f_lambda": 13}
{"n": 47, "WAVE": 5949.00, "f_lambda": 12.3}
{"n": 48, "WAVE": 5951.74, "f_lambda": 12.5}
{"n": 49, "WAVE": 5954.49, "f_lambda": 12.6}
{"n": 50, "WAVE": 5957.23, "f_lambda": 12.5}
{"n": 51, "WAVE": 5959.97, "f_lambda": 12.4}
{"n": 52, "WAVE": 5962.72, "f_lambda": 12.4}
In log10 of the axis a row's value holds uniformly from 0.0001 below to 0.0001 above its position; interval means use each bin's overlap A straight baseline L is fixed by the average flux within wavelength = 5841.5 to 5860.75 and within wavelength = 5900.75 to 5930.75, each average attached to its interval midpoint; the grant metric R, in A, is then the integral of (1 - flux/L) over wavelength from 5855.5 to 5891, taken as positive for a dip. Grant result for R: 6.0 A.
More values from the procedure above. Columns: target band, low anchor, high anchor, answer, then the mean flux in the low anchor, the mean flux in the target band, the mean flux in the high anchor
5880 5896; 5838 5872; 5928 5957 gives 7.6 A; 13.6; 6.94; 12.3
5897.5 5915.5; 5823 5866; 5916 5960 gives 3.9 A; 14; 10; 12.2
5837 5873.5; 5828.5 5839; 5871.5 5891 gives -4.5 A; 14.5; 13.6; 9.24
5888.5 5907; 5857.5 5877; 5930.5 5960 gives 8.1 A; 12.4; 6.99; 12.4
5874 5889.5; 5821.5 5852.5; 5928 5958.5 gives 5.0 A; 14.4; 9.23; 12.4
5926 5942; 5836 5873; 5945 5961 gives 1.0 A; 13.7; 11.9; 12.5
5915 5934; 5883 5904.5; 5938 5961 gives -3.1 A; 6.87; 11.7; 12.6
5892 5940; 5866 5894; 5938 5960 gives 3.5 A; 9.42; 10.4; 12.6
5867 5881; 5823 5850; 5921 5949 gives 2.3 A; 14.5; 11.4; 12.2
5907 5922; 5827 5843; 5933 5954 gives 1.8 A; 14.6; 11.5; 12.5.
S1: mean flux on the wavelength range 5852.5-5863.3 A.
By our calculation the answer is 13.1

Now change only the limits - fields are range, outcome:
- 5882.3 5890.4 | 7.6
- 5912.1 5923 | 11.7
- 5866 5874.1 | 12.4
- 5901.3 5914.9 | 10.7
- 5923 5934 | 11.6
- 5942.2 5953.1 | 12.8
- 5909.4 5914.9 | 11.4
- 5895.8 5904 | 7.58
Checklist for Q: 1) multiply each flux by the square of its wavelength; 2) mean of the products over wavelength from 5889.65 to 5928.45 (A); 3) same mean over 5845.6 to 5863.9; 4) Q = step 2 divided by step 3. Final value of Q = 0.7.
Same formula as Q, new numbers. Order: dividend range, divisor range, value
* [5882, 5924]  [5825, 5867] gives 0.66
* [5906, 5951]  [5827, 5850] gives 0.84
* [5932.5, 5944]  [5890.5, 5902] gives 2.11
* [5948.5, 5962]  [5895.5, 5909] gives 1.46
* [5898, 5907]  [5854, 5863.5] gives 0.70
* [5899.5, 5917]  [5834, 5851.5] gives 0.73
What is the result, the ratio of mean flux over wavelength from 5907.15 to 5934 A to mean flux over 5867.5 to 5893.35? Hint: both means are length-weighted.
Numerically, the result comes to 1.2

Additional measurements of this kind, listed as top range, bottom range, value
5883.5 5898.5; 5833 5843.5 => 0.41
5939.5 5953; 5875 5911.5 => 1.52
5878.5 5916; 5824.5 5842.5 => 0.59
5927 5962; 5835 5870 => 0.89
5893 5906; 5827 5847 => 0.51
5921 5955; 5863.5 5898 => 1.33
